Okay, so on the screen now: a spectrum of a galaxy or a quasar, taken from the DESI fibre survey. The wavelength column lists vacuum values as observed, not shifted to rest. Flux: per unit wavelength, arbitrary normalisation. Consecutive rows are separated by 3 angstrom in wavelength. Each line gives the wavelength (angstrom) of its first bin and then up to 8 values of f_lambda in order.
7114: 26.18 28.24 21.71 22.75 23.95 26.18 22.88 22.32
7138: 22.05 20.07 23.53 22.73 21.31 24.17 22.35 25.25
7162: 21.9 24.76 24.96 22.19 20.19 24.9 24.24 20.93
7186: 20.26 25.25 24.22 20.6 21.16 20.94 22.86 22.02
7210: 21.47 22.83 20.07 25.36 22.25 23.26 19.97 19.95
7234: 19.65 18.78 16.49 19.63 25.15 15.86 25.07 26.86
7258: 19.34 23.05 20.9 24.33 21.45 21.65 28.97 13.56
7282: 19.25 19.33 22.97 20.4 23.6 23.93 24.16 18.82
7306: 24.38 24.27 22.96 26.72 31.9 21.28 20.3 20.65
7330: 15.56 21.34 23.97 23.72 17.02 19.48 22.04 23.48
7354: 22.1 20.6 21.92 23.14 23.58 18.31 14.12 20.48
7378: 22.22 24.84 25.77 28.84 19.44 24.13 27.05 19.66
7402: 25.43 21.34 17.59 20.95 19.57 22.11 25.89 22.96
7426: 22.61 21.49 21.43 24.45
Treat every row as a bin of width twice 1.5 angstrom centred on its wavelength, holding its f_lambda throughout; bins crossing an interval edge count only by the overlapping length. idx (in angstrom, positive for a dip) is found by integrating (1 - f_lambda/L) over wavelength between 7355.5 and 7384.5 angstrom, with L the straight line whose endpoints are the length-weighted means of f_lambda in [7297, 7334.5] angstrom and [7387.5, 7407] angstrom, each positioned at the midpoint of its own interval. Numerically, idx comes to 1.99 angstrom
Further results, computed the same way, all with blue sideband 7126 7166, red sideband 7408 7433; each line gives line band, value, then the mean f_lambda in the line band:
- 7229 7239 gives 1.5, 19.3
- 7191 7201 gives 0.5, 21.7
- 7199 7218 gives 0.8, 21.8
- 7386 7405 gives -1.5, 23.7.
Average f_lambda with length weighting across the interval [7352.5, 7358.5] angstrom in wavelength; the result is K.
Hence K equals 21.4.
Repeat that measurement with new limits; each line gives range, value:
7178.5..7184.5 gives 22.6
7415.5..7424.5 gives 23.7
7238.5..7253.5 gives 20.4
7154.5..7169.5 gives 23.8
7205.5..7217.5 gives 21.6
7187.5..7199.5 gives 22.8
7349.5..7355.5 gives 22.8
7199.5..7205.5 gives 21.9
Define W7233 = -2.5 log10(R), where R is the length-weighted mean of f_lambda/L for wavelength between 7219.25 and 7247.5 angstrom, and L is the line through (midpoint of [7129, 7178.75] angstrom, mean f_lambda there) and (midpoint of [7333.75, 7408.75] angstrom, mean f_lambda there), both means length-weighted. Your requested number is 0.092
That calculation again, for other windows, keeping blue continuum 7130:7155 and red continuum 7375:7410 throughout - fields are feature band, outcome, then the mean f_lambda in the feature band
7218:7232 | 0.03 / 22.1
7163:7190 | -0.02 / 23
